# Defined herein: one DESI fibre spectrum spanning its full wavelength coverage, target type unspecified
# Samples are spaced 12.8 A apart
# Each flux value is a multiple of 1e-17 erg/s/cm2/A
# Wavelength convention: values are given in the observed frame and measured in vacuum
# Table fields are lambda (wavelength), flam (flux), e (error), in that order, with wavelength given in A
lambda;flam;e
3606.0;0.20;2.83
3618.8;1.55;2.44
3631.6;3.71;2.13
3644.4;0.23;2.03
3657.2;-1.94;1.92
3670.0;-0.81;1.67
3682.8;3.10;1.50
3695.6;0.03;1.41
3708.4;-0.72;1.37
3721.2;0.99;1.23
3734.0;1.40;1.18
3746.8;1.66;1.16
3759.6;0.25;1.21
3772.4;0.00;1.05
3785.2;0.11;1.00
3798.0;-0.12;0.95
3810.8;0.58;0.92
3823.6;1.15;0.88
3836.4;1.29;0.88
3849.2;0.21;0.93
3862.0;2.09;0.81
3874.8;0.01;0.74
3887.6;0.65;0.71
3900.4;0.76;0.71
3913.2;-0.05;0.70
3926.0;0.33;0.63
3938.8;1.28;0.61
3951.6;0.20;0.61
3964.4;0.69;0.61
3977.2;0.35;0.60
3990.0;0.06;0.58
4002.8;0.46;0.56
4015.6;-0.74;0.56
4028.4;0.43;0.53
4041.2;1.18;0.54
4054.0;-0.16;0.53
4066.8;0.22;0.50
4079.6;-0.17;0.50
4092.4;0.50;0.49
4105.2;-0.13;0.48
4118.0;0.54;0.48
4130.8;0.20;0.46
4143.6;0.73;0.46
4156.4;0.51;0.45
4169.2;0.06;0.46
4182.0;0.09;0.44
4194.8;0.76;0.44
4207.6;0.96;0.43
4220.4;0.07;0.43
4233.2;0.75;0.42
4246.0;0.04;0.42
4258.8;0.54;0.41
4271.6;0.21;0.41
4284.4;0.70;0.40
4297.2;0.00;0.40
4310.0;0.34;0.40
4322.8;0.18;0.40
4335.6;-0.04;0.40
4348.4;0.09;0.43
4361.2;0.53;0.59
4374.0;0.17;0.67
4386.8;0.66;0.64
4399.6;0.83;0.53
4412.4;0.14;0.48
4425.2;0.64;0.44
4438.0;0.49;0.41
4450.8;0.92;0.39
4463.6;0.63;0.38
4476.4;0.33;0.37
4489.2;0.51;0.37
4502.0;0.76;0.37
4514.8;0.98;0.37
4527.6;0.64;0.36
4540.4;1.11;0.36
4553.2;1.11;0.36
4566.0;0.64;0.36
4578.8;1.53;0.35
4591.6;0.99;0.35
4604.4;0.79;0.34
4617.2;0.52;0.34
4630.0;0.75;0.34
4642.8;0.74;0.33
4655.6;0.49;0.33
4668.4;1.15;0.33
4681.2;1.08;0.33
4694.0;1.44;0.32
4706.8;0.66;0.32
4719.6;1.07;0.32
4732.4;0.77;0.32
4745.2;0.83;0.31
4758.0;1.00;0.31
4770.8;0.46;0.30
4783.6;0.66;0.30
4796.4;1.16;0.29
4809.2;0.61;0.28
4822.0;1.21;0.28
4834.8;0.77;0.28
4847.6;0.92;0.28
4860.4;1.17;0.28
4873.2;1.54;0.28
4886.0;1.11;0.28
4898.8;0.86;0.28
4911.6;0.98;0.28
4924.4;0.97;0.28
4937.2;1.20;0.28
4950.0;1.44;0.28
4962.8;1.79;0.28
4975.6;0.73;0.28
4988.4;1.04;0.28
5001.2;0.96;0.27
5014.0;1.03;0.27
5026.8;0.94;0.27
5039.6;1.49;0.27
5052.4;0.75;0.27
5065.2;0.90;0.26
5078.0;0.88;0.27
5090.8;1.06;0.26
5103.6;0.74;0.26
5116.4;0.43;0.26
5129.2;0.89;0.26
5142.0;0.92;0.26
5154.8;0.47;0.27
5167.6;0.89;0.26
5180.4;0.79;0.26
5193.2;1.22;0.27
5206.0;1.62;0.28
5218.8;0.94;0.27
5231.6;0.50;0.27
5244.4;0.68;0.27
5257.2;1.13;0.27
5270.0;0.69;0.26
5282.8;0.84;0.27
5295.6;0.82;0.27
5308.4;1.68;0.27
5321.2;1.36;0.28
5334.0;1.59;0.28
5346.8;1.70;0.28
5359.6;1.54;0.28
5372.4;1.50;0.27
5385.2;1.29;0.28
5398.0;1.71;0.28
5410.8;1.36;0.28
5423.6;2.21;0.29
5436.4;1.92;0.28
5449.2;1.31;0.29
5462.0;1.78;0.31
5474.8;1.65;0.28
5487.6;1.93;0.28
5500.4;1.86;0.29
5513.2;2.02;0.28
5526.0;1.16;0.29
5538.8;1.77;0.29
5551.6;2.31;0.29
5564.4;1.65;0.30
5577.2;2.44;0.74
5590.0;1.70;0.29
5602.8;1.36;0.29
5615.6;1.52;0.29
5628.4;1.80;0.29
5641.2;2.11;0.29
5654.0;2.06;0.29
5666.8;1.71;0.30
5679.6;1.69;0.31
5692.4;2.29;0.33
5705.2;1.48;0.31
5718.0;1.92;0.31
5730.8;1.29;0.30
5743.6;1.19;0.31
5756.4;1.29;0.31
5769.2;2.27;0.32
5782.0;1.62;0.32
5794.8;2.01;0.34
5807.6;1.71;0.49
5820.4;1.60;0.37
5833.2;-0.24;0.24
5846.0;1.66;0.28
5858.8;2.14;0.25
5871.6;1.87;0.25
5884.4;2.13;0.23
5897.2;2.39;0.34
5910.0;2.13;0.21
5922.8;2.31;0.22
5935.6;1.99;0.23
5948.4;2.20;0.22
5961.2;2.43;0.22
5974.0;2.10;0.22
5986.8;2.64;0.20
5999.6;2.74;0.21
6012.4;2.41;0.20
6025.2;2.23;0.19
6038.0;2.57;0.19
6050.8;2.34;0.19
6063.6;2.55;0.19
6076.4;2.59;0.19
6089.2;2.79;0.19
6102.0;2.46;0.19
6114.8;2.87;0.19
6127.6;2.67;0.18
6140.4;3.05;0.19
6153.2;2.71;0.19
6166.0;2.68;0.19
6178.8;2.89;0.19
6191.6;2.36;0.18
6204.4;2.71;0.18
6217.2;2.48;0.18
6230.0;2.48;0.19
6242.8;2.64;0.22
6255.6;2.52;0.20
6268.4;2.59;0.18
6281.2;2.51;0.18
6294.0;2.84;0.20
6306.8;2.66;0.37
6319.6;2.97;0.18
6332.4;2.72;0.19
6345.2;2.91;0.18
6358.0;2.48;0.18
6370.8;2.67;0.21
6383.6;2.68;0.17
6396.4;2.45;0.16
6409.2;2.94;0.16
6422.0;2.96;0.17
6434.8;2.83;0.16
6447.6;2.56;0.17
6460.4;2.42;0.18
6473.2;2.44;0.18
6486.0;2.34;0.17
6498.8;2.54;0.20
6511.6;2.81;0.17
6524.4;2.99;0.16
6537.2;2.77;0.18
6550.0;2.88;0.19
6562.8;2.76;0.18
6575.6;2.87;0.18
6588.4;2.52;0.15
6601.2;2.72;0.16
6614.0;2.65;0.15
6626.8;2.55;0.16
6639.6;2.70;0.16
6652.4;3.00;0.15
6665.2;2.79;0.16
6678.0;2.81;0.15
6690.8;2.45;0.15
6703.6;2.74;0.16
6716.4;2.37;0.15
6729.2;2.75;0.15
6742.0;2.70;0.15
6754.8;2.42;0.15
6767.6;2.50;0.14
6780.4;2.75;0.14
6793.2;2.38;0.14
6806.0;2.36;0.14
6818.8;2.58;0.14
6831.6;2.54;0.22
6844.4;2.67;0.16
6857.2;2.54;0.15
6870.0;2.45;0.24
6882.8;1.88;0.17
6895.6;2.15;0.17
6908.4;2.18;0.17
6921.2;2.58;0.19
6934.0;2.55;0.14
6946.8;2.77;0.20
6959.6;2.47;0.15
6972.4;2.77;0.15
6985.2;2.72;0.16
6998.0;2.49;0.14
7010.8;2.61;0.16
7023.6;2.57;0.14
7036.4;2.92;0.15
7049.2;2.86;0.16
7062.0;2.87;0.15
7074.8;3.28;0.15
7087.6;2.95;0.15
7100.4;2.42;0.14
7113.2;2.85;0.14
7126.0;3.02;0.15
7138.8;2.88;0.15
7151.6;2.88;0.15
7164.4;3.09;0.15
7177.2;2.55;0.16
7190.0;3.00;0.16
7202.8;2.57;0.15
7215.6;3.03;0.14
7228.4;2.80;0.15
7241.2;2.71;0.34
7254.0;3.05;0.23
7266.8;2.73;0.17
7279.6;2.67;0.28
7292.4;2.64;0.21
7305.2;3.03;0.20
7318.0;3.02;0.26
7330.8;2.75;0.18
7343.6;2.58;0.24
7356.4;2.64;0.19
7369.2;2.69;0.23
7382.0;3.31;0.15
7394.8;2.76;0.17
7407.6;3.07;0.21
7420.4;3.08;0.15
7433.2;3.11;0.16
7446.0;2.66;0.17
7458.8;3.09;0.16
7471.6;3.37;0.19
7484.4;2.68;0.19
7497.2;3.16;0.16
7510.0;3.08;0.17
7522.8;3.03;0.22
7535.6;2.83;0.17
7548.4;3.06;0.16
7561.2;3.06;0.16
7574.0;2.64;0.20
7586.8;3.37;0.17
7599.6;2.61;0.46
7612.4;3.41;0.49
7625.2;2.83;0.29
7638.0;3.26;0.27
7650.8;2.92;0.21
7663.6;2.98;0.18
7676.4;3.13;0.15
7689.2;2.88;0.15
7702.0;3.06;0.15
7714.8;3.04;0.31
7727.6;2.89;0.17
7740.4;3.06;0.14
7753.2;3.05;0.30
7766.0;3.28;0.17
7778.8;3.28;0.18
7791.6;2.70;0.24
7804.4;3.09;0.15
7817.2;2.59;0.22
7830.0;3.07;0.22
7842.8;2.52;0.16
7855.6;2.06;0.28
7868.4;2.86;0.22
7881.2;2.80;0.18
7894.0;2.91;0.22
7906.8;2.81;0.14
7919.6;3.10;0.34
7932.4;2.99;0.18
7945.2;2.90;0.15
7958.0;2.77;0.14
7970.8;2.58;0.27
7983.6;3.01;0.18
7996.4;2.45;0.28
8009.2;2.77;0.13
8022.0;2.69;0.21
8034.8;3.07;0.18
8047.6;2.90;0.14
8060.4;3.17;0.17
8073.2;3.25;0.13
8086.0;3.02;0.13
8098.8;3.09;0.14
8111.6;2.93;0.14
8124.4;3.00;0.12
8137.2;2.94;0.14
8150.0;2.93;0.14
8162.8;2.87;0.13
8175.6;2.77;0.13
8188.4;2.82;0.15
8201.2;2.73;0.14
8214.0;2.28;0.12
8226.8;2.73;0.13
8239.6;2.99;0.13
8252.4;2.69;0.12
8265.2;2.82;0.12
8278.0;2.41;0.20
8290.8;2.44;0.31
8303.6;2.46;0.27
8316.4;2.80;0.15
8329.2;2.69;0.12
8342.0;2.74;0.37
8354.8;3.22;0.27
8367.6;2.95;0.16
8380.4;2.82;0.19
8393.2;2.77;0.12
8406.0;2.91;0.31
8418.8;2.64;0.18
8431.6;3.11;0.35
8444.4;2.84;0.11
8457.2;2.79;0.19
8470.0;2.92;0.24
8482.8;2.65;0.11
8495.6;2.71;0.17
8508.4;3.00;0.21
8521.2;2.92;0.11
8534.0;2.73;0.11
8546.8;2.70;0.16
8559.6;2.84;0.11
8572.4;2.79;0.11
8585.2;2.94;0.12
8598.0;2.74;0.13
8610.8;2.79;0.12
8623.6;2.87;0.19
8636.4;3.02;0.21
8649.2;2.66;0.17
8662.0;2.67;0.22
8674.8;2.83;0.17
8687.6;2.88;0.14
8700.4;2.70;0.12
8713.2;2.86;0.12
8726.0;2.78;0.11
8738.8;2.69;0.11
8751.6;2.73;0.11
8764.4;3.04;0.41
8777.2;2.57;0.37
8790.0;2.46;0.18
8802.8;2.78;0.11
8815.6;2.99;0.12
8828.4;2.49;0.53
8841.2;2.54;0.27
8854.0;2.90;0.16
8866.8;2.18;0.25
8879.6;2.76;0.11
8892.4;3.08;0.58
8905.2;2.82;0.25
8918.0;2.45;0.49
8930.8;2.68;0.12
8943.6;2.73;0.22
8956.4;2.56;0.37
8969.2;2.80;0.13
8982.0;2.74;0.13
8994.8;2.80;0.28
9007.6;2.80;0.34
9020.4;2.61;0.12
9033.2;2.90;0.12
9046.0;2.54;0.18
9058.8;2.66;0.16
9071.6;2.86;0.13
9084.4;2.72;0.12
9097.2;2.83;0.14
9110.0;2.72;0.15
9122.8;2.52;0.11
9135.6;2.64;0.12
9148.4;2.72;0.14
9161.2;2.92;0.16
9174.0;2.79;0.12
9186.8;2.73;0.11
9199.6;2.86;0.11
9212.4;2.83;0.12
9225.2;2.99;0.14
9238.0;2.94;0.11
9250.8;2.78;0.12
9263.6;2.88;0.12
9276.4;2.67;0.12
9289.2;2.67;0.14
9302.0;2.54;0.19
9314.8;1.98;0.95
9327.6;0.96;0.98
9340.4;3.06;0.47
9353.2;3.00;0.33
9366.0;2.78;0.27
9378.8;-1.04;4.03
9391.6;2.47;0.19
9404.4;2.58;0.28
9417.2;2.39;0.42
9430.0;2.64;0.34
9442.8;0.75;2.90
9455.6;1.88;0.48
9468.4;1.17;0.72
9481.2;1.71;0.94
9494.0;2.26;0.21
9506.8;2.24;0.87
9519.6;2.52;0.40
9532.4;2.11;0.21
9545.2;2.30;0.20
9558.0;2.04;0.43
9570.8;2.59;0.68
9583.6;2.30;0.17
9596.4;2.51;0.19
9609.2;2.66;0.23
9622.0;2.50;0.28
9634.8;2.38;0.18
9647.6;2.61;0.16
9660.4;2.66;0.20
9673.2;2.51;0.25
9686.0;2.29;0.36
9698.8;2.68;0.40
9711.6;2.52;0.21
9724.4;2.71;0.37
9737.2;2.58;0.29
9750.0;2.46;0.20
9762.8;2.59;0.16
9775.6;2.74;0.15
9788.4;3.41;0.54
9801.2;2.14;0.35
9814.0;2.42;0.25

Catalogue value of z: 0.332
